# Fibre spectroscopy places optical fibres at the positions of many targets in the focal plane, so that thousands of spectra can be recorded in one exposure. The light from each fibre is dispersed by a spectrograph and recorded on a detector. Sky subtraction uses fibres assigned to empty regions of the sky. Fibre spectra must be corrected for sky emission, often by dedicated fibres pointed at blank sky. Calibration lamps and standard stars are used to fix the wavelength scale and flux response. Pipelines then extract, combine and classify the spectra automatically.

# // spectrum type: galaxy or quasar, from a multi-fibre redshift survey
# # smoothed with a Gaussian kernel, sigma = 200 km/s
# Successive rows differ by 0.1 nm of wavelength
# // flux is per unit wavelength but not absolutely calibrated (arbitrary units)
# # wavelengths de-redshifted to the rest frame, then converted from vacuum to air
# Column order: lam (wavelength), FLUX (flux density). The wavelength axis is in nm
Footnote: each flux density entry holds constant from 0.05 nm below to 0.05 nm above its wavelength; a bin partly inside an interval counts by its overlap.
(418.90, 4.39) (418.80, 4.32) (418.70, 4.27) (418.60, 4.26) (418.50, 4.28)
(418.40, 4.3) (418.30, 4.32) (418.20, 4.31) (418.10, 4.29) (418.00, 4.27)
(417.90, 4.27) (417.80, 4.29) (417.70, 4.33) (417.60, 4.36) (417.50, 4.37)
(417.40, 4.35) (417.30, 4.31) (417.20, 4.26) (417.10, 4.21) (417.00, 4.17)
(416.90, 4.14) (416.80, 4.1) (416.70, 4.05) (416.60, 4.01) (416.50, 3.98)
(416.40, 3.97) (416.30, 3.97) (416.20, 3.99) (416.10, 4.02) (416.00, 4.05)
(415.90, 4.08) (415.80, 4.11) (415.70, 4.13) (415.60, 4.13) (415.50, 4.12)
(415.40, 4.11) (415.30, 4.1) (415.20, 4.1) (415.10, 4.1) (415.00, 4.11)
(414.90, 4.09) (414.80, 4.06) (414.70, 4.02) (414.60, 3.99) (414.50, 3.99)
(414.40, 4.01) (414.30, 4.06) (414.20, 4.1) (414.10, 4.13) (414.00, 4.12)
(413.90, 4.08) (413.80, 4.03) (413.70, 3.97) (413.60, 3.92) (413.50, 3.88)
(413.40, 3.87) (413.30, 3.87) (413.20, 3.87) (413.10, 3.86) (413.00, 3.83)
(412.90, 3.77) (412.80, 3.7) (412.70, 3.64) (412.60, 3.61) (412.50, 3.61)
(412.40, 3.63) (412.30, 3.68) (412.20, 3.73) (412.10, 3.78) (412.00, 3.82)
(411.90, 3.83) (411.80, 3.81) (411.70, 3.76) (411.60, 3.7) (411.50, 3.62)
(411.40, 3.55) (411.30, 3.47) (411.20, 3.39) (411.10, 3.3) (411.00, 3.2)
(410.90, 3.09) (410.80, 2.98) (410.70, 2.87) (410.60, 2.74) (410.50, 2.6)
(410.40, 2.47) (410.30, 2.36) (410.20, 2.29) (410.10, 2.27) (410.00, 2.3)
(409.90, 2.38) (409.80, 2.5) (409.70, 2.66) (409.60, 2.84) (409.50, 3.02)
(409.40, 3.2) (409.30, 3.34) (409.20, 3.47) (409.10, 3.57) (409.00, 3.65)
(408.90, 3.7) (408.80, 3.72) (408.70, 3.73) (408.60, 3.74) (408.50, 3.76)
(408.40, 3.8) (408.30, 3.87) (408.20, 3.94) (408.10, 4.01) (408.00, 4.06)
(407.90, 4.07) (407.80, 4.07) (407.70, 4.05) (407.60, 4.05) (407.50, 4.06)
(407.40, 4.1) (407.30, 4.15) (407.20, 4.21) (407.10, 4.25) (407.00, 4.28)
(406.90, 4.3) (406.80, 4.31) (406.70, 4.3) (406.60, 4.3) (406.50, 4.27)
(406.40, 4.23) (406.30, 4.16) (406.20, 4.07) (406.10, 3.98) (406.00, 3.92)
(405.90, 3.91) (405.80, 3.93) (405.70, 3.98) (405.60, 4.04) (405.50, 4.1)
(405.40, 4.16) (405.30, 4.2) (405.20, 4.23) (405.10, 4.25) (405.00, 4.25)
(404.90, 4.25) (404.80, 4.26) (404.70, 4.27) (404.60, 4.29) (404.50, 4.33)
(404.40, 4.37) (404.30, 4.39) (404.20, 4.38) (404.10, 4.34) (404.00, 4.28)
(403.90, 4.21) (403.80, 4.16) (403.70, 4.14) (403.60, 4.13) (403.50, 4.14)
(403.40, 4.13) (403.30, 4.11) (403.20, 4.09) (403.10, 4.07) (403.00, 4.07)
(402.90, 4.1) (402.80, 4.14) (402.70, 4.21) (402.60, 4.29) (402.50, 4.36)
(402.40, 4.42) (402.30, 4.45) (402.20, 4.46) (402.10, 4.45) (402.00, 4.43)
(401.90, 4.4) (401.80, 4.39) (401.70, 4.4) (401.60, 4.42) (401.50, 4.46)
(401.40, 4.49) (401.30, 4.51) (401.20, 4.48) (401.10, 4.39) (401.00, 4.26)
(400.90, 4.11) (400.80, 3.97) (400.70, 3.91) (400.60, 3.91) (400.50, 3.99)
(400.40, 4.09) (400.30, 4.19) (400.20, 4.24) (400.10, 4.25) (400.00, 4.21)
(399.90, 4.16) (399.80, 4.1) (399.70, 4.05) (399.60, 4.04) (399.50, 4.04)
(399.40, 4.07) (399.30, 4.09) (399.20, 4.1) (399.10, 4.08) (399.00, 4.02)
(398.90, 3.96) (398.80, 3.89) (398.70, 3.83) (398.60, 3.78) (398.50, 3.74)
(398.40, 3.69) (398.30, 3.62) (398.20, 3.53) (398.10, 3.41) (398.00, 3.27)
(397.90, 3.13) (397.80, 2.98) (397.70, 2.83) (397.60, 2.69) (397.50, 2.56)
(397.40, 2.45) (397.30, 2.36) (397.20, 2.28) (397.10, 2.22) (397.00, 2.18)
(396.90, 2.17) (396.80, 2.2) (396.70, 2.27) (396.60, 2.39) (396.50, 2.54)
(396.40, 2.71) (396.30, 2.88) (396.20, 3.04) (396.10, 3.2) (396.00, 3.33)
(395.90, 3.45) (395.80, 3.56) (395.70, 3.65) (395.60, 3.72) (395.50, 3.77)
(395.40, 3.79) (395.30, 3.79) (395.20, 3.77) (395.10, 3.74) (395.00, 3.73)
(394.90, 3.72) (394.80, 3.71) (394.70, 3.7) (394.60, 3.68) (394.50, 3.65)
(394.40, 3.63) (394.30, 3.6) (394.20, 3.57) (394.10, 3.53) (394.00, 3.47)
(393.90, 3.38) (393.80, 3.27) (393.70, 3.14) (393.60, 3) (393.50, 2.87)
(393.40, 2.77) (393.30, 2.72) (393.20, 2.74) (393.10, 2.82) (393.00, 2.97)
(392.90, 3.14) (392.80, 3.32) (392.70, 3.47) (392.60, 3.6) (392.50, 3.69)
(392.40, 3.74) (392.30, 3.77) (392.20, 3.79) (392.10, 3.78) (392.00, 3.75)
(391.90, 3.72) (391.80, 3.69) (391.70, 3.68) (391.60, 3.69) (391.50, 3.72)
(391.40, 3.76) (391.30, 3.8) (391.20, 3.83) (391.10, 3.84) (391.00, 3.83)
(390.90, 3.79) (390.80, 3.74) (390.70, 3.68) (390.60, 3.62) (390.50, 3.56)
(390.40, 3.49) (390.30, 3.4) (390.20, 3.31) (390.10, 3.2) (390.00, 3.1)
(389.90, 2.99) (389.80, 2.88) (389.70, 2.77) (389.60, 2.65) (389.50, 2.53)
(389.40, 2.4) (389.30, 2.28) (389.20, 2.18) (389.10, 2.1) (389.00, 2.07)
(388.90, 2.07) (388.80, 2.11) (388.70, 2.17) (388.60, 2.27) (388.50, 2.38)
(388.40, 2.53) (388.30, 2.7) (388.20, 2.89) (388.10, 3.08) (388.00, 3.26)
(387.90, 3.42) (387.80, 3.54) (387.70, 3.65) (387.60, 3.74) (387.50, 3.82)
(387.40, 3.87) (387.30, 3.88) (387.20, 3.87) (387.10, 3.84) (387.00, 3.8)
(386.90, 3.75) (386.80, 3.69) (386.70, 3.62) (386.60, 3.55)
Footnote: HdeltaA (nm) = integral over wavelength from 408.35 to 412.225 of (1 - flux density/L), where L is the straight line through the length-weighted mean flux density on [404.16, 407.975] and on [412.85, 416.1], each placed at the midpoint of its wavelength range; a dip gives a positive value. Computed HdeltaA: 0.822 nm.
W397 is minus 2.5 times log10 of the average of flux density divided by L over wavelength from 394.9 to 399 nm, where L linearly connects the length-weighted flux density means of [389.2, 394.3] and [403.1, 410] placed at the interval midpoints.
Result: 0.12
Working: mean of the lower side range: 3.34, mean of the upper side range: 3.95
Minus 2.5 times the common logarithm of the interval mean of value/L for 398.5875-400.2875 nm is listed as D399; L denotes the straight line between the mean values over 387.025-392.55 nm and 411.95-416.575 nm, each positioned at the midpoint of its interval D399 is -0.15 mag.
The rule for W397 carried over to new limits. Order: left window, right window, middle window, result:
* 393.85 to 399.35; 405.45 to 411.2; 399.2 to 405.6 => -0.22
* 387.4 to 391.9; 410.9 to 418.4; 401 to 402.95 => -0.23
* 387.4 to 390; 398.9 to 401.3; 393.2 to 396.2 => 0.01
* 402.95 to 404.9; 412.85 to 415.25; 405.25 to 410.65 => 0.13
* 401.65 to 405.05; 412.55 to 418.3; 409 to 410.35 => 0.42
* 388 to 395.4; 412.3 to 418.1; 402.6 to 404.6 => -0.15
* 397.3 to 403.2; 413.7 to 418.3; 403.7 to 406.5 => -0.04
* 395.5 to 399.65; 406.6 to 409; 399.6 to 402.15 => -0.22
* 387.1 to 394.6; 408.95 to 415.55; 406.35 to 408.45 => -0.19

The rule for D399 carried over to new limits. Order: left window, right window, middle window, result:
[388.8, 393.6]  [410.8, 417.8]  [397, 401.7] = -0.081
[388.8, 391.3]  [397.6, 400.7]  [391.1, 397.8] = 0.045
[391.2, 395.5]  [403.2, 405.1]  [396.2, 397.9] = 0.435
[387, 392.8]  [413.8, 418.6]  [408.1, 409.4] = 0.060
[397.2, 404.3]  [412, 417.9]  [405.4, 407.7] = -0.037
